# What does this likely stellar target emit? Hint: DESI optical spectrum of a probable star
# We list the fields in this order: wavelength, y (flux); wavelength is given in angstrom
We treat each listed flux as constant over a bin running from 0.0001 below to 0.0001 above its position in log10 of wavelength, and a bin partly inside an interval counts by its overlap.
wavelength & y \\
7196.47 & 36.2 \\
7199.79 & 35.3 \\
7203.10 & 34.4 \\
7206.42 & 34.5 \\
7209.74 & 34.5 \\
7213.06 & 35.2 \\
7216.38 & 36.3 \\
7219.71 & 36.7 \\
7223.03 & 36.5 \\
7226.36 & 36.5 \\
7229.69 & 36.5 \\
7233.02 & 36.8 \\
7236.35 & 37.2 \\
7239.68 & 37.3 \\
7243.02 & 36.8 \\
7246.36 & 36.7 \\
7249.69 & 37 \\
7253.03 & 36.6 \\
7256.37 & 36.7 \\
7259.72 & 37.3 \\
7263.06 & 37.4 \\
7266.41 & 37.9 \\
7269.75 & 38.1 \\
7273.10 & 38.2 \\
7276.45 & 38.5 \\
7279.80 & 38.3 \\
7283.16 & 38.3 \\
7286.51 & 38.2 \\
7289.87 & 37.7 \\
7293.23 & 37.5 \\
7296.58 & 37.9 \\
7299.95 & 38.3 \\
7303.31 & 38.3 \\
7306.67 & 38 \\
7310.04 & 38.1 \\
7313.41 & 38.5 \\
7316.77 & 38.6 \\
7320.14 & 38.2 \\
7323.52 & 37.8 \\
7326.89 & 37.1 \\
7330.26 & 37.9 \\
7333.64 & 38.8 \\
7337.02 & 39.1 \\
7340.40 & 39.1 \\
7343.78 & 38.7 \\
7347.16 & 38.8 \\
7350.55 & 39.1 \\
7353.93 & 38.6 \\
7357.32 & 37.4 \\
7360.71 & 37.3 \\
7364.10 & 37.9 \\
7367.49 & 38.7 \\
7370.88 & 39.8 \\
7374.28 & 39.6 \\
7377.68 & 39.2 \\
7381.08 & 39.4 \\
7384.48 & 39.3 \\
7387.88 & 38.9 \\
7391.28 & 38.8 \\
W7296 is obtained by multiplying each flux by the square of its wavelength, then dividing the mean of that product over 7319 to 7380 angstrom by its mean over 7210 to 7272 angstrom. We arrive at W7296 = 1.08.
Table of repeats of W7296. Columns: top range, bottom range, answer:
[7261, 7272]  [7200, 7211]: 1.11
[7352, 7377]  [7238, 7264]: 1.07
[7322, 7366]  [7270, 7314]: 1.02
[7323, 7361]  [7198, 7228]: 1.12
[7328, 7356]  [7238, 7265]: 1.07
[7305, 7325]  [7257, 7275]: 1.03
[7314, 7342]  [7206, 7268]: 1.07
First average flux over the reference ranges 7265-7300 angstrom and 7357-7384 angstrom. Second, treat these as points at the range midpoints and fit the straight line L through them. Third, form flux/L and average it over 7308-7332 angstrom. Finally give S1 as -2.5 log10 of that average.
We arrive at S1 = 0.01 mag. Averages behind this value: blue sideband 38.1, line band 38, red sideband 38.7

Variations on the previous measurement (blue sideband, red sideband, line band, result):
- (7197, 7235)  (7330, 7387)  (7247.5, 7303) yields -0.021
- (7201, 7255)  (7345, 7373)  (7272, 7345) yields -0.018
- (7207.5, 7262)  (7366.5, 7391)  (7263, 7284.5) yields -0.025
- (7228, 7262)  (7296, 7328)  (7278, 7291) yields -0.015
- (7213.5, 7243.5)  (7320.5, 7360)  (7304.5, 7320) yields -0.010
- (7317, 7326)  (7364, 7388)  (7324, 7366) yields 0.006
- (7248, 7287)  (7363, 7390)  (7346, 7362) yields 0.017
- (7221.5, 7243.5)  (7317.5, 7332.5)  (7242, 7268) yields 0.000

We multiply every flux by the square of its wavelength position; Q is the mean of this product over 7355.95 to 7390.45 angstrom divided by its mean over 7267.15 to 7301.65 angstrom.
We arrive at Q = 1.04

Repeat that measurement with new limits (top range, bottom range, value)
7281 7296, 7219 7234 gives 1.05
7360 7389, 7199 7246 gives 1.13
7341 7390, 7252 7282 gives 1.06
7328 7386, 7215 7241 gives 1.09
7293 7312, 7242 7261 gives 1.05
